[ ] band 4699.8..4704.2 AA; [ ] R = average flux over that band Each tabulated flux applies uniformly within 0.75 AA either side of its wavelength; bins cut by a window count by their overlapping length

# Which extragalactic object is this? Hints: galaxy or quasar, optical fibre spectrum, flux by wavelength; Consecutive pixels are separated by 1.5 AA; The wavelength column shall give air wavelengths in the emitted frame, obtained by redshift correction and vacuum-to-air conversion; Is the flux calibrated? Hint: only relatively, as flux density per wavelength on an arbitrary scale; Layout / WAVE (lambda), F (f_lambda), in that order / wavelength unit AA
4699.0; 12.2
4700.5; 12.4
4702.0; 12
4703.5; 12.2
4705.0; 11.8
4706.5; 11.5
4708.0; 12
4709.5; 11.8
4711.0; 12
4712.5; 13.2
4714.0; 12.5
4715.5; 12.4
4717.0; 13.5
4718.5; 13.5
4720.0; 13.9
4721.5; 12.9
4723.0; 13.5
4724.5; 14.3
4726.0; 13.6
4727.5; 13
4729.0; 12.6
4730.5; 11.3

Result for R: 12.2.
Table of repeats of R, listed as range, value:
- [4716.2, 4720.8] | 13.6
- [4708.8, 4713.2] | 12.3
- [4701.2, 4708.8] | 11.9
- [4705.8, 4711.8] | 11.8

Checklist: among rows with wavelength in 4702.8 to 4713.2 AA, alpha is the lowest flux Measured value 11.5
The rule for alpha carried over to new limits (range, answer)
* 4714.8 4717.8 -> 12.4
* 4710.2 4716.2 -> 12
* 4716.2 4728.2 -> 12.9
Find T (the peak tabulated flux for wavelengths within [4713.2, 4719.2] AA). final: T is 13.5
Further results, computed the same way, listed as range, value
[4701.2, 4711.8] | 12.2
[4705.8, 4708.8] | 12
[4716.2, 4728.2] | 14.3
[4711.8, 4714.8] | 13.2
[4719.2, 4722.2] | 13.9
